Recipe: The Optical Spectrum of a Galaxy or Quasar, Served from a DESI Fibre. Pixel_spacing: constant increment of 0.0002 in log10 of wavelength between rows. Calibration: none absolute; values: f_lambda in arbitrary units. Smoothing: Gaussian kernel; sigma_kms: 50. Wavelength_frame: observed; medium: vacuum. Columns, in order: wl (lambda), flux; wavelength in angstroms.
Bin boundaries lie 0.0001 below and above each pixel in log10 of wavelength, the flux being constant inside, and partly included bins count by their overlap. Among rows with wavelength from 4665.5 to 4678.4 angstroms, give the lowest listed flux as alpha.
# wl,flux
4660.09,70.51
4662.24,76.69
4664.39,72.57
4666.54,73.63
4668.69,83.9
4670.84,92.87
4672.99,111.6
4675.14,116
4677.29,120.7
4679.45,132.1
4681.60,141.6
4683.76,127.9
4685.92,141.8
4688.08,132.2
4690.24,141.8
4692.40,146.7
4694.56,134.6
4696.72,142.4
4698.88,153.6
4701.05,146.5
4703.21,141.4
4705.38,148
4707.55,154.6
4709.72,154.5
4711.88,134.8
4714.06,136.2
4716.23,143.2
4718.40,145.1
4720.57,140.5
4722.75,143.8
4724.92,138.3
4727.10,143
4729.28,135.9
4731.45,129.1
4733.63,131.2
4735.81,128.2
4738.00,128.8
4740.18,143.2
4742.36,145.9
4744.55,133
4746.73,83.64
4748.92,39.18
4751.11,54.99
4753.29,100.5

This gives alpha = 73.63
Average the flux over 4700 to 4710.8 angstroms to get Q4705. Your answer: 149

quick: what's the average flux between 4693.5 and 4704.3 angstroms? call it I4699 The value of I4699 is 144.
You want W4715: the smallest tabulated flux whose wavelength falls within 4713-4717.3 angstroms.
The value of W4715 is 136.2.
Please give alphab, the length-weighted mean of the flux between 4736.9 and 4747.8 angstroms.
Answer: 127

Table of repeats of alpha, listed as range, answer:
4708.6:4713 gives 134.8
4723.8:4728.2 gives 138.3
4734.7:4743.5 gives 128.2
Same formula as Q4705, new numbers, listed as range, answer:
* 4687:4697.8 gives 140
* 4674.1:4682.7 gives 128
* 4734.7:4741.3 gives 133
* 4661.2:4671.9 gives 79.9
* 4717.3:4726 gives 142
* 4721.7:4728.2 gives 142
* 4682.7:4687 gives 135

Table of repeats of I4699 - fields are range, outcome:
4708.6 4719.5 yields 143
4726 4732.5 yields 136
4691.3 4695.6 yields 141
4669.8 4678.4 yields 110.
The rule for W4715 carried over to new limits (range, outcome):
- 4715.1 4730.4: 135.9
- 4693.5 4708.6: 134.6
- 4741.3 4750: 39.18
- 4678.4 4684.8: 127.9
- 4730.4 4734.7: 129.1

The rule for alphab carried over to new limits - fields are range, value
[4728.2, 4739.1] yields 131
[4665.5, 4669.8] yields 78.9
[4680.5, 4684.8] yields 135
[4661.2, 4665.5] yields 74.5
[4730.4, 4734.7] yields 130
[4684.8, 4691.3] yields 138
